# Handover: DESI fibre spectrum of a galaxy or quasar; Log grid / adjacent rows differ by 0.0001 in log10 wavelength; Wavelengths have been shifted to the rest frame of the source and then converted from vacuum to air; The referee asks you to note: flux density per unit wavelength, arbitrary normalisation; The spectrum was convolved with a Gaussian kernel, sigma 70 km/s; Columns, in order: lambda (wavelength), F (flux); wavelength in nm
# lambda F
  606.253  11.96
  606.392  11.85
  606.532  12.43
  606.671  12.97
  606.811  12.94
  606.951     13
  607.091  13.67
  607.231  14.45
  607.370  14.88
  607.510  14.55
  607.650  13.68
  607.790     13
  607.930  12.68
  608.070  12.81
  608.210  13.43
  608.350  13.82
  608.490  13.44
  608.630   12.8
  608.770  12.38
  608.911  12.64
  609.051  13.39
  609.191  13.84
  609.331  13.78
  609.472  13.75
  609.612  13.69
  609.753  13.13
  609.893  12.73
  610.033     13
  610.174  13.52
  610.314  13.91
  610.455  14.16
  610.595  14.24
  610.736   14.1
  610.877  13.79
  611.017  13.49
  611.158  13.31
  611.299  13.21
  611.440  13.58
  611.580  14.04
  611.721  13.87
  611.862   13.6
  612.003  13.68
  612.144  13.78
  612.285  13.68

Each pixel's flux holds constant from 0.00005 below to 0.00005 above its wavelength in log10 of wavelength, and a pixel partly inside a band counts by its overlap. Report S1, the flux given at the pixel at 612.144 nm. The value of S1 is 13.78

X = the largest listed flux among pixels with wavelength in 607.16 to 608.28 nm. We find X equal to 14.88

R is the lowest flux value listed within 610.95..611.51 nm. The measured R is 13.21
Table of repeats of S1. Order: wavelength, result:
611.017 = 13.49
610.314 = 13.91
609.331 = 13.78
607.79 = 13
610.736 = 14.1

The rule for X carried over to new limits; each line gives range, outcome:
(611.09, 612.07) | 14.04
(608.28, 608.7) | 13.82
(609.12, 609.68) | 13.84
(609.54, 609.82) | 13.69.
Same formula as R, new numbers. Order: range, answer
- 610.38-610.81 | 14.1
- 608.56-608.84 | 12.38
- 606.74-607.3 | 12.94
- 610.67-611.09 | 13.49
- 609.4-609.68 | 13.69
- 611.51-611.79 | 13.87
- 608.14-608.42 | 13.43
